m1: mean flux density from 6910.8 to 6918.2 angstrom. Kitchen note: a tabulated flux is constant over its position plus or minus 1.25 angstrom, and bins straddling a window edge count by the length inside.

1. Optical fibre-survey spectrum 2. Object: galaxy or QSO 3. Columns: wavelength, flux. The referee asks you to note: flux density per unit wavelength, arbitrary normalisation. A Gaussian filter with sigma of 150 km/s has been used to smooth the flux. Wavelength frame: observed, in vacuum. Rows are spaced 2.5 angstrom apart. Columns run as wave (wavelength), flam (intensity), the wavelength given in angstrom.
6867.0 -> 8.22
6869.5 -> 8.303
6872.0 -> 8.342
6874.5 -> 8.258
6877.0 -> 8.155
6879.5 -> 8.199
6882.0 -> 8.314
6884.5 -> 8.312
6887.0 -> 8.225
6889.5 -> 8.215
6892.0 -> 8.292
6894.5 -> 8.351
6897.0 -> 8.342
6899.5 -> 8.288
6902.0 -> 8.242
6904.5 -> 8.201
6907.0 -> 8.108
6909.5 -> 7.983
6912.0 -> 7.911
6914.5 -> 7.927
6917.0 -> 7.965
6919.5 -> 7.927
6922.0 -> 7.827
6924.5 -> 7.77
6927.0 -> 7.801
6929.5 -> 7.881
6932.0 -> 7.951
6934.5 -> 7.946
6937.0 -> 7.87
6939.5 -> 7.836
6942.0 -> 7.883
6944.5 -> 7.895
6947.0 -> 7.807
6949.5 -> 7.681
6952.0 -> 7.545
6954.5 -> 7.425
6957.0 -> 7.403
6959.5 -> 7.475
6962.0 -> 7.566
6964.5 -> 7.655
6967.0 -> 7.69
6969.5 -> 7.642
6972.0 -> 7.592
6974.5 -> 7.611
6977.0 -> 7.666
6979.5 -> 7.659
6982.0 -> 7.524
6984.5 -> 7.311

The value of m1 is 7.93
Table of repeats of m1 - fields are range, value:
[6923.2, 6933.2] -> 7.85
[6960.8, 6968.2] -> 7.64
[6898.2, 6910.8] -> 8.16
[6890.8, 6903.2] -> 8.3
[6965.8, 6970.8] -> 7.67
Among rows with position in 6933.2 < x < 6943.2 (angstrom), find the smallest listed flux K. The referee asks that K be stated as 7.836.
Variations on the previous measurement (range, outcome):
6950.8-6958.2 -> 7.403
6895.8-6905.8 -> 8.201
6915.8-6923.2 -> 7.827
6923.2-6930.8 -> 7.77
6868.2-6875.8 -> 8.258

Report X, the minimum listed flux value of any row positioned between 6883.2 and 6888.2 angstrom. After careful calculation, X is 8.225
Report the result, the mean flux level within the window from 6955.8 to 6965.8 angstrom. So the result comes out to 7.53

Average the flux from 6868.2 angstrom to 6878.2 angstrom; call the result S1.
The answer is 8.26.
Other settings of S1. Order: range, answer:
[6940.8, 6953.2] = 7.76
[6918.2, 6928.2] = 7.83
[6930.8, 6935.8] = 7.95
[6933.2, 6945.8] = 7.89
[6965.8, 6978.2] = 7.64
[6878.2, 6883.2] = 8.25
